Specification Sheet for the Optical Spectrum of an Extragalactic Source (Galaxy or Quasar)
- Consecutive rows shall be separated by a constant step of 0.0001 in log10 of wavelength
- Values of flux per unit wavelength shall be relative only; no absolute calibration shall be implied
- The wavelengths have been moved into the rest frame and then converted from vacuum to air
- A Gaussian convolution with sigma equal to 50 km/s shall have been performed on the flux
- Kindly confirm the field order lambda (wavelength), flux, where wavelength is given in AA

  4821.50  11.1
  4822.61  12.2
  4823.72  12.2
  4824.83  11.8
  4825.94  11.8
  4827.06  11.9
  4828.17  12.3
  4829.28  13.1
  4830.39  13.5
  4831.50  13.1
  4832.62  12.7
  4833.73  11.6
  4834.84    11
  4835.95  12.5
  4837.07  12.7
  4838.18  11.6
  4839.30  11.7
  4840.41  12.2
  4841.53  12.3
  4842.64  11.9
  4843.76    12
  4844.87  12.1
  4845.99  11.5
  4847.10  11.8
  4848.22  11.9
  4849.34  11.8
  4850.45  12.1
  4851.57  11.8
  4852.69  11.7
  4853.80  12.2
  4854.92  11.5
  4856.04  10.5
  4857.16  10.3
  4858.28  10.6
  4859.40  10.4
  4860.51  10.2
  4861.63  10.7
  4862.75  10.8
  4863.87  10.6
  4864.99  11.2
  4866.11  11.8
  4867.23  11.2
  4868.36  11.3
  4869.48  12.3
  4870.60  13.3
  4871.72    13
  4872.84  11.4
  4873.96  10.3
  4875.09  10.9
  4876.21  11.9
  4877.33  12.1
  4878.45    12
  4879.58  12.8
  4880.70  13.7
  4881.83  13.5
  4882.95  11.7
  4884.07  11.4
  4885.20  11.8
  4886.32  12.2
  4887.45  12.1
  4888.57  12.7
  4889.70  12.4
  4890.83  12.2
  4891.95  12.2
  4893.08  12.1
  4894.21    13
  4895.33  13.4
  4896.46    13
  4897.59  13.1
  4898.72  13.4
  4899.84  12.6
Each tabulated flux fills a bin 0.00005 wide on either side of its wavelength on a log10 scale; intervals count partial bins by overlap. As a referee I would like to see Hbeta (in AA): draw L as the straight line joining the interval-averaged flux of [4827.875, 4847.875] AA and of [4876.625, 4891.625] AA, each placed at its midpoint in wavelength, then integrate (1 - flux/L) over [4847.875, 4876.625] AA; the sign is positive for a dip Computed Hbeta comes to 2.1 AA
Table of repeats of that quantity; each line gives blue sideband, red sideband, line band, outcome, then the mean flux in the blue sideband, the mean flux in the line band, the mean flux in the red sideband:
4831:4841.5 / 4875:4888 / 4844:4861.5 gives 1.2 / 12.1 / 11.4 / 12.2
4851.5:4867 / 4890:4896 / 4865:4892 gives -0.4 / 11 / 12.1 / 12.6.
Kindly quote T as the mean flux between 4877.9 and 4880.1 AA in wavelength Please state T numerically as 12.4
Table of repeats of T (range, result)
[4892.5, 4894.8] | 12.6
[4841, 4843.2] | 12.1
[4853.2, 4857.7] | 11.1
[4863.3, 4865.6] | 10.9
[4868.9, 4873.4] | 12.5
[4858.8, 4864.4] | 10.6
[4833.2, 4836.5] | 11.7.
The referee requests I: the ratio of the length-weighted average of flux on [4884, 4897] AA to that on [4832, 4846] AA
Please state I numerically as 1.0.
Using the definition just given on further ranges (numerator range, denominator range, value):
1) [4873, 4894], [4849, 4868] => 1.09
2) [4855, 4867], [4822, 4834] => 0.87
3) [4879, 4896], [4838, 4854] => 1.05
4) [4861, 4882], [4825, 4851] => 0.97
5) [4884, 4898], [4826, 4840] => 1.01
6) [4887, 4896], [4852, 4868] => 1.14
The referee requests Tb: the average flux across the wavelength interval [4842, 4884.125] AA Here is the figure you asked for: 11.6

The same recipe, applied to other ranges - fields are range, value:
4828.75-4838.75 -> 12.4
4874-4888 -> 12.1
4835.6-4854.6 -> 12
